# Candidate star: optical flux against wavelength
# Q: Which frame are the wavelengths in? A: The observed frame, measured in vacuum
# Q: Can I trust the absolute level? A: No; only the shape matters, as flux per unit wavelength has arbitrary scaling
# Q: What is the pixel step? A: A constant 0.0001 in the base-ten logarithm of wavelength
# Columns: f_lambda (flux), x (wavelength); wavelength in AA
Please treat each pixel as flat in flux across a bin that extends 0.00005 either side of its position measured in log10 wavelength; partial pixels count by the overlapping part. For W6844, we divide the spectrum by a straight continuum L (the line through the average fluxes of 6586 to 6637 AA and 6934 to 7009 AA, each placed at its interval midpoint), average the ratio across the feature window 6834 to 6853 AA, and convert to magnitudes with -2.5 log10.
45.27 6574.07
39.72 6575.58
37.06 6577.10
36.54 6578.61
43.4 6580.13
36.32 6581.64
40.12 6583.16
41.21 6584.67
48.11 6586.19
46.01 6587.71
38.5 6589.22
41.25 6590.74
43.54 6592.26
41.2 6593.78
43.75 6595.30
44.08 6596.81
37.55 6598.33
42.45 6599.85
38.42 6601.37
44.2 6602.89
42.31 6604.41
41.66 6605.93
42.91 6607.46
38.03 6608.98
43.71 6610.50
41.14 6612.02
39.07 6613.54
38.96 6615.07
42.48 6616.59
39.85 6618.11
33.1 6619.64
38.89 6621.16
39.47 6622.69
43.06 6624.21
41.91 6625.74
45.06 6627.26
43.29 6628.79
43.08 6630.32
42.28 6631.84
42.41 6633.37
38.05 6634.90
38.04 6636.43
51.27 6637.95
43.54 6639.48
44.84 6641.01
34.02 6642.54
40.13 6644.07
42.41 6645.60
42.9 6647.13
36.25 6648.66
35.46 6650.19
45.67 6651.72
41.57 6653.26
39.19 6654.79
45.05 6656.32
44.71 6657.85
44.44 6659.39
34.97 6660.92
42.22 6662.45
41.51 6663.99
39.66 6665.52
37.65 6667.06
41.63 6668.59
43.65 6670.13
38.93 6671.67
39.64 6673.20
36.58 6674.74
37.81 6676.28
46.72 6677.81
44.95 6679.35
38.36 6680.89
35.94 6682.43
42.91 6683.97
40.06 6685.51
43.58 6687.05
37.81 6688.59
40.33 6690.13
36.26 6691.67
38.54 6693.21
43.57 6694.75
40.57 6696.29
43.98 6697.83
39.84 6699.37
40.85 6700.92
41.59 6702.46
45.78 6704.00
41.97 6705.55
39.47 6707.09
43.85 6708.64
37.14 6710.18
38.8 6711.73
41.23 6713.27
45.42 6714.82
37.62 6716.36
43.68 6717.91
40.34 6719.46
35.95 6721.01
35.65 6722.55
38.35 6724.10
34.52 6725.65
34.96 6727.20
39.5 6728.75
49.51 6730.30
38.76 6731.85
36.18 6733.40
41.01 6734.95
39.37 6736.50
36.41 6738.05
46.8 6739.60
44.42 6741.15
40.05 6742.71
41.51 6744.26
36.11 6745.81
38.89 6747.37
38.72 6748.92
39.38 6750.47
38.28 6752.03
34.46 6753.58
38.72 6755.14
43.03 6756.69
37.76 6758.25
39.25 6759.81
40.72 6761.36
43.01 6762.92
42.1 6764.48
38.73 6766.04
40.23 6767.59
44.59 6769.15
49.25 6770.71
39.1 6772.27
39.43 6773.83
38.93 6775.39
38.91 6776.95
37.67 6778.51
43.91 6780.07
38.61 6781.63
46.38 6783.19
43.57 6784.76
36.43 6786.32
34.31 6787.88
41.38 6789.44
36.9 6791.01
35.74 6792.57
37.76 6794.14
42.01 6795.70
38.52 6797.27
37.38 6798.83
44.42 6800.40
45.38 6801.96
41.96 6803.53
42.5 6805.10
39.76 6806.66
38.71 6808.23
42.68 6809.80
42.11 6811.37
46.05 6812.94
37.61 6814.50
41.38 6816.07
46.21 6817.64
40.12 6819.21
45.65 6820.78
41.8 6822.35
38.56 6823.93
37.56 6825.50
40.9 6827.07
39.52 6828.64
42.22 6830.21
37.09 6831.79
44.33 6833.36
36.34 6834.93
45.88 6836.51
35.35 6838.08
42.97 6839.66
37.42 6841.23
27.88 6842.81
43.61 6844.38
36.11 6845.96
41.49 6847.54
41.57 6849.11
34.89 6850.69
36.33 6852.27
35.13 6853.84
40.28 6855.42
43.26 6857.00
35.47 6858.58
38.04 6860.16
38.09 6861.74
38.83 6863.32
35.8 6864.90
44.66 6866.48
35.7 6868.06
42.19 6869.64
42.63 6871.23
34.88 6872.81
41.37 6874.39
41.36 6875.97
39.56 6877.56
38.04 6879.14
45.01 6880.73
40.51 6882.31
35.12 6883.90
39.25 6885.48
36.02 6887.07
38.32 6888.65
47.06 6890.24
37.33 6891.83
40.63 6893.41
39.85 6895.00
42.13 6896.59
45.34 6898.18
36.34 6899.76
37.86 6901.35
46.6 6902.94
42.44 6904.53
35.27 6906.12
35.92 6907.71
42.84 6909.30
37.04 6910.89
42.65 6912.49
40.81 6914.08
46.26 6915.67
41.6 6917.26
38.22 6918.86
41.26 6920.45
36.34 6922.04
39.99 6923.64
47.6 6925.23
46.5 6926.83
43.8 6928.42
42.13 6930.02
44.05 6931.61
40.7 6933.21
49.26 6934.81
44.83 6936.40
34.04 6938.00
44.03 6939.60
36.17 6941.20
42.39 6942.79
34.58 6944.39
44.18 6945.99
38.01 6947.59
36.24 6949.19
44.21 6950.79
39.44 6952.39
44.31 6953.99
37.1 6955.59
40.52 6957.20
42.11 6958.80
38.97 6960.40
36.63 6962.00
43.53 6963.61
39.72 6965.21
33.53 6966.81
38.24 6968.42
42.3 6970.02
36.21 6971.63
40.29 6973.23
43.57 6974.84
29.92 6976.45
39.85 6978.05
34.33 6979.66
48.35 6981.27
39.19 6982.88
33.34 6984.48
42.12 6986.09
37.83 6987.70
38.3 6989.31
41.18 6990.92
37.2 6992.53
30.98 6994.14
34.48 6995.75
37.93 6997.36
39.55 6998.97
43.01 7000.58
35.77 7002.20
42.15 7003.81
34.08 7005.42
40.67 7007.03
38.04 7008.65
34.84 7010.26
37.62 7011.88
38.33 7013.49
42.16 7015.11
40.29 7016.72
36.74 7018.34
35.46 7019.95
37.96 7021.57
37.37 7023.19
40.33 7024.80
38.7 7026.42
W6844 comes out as 0.044 mag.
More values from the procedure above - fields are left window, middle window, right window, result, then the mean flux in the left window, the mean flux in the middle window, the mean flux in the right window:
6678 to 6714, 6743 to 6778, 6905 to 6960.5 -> 0.02 mag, 40.9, 40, 41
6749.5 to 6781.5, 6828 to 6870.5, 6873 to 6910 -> 0.03 mag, 40.3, 38.9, 40.1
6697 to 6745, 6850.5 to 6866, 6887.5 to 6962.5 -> 0.08 mag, 40.5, 37.9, 40.9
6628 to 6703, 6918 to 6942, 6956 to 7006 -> -0.08 mag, 41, 41.9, 38.6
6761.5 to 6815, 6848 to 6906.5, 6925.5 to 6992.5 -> 0.02 mag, 40.8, 39.6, 40.2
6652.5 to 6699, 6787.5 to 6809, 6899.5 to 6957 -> 0.03 mag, 40.8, 39.9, 41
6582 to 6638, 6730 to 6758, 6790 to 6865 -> 0.02 mag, 41.5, 39.9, 39.8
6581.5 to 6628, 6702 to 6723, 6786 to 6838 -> 0.01 mag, 41.3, 40.7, 40.6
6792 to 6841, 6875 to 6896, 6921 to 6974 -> 0.02 mag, 40.9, 39.9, 40.7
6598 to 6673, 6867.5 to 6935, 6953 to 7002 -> -0.04 mag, 41.1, 40.8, 38.8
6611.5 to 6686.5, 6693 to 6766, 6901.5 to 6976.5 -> 0.02 mag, 40.9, 40.2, 40.6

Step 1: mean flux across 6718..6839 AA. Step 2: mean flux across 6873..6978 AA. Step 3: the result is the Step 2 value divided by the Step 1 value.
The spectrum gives 1.00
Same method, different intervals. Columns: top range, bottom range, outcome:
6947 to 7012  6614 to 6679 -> 0.94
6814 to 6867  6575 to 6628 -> 0.96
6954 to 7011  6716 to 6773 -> 0.97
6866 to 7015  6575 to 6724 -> 0.97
